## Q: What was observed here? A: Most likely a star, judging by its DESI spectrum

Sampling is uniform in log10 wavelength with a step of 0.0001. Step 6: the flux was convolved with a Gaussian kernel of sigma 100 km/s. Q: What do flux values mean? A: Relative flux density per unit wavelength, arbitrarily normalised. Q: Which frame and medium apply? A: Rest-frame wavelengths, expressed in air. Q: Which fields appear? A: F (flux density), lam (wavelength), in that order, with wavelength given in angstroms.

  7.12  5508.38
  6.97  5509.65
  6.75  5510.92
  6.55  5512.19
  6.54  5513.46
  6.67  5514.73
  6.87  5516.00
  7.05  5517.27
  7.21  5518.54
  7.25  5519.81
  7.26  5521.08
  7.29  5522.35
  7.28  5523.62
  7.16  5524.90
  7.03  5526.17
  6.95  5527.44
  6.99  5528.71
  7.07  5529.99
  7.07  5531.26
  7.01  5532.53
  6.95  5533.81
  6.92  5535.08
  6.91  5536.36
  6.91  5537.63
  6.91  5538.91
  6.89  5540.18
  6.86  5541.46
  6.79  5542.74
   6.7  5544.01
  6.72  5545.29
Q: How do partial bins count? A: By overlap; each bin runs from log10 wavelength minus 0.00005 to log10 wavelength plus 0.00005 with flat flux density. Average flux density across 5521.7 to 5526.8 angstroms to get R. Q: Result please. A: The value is 7.19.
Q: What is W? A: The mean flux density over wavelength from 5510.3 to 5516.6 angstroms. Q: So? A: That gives 6.67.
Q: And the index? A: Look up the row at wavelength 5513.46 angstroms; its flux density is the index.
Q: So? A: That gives 6.54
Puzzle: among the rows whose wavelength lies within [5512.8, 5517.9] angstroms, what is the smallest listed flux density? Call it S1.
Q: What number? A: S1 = 6.54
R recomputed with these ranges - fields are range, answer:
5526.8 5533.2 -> 7.02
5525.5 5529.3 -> 7.01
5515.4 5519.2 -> 7.05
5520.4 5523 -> 7.29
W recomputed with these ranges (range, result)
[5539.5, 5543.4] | 6.85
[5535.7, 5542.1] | 6.89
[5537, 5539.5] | 6.9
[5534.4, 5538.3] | 6.91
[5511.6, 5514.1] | 6.54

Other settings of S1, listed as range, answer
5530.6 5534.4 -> 6.95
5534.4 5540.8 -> 6.89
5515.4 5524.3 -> 6.87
